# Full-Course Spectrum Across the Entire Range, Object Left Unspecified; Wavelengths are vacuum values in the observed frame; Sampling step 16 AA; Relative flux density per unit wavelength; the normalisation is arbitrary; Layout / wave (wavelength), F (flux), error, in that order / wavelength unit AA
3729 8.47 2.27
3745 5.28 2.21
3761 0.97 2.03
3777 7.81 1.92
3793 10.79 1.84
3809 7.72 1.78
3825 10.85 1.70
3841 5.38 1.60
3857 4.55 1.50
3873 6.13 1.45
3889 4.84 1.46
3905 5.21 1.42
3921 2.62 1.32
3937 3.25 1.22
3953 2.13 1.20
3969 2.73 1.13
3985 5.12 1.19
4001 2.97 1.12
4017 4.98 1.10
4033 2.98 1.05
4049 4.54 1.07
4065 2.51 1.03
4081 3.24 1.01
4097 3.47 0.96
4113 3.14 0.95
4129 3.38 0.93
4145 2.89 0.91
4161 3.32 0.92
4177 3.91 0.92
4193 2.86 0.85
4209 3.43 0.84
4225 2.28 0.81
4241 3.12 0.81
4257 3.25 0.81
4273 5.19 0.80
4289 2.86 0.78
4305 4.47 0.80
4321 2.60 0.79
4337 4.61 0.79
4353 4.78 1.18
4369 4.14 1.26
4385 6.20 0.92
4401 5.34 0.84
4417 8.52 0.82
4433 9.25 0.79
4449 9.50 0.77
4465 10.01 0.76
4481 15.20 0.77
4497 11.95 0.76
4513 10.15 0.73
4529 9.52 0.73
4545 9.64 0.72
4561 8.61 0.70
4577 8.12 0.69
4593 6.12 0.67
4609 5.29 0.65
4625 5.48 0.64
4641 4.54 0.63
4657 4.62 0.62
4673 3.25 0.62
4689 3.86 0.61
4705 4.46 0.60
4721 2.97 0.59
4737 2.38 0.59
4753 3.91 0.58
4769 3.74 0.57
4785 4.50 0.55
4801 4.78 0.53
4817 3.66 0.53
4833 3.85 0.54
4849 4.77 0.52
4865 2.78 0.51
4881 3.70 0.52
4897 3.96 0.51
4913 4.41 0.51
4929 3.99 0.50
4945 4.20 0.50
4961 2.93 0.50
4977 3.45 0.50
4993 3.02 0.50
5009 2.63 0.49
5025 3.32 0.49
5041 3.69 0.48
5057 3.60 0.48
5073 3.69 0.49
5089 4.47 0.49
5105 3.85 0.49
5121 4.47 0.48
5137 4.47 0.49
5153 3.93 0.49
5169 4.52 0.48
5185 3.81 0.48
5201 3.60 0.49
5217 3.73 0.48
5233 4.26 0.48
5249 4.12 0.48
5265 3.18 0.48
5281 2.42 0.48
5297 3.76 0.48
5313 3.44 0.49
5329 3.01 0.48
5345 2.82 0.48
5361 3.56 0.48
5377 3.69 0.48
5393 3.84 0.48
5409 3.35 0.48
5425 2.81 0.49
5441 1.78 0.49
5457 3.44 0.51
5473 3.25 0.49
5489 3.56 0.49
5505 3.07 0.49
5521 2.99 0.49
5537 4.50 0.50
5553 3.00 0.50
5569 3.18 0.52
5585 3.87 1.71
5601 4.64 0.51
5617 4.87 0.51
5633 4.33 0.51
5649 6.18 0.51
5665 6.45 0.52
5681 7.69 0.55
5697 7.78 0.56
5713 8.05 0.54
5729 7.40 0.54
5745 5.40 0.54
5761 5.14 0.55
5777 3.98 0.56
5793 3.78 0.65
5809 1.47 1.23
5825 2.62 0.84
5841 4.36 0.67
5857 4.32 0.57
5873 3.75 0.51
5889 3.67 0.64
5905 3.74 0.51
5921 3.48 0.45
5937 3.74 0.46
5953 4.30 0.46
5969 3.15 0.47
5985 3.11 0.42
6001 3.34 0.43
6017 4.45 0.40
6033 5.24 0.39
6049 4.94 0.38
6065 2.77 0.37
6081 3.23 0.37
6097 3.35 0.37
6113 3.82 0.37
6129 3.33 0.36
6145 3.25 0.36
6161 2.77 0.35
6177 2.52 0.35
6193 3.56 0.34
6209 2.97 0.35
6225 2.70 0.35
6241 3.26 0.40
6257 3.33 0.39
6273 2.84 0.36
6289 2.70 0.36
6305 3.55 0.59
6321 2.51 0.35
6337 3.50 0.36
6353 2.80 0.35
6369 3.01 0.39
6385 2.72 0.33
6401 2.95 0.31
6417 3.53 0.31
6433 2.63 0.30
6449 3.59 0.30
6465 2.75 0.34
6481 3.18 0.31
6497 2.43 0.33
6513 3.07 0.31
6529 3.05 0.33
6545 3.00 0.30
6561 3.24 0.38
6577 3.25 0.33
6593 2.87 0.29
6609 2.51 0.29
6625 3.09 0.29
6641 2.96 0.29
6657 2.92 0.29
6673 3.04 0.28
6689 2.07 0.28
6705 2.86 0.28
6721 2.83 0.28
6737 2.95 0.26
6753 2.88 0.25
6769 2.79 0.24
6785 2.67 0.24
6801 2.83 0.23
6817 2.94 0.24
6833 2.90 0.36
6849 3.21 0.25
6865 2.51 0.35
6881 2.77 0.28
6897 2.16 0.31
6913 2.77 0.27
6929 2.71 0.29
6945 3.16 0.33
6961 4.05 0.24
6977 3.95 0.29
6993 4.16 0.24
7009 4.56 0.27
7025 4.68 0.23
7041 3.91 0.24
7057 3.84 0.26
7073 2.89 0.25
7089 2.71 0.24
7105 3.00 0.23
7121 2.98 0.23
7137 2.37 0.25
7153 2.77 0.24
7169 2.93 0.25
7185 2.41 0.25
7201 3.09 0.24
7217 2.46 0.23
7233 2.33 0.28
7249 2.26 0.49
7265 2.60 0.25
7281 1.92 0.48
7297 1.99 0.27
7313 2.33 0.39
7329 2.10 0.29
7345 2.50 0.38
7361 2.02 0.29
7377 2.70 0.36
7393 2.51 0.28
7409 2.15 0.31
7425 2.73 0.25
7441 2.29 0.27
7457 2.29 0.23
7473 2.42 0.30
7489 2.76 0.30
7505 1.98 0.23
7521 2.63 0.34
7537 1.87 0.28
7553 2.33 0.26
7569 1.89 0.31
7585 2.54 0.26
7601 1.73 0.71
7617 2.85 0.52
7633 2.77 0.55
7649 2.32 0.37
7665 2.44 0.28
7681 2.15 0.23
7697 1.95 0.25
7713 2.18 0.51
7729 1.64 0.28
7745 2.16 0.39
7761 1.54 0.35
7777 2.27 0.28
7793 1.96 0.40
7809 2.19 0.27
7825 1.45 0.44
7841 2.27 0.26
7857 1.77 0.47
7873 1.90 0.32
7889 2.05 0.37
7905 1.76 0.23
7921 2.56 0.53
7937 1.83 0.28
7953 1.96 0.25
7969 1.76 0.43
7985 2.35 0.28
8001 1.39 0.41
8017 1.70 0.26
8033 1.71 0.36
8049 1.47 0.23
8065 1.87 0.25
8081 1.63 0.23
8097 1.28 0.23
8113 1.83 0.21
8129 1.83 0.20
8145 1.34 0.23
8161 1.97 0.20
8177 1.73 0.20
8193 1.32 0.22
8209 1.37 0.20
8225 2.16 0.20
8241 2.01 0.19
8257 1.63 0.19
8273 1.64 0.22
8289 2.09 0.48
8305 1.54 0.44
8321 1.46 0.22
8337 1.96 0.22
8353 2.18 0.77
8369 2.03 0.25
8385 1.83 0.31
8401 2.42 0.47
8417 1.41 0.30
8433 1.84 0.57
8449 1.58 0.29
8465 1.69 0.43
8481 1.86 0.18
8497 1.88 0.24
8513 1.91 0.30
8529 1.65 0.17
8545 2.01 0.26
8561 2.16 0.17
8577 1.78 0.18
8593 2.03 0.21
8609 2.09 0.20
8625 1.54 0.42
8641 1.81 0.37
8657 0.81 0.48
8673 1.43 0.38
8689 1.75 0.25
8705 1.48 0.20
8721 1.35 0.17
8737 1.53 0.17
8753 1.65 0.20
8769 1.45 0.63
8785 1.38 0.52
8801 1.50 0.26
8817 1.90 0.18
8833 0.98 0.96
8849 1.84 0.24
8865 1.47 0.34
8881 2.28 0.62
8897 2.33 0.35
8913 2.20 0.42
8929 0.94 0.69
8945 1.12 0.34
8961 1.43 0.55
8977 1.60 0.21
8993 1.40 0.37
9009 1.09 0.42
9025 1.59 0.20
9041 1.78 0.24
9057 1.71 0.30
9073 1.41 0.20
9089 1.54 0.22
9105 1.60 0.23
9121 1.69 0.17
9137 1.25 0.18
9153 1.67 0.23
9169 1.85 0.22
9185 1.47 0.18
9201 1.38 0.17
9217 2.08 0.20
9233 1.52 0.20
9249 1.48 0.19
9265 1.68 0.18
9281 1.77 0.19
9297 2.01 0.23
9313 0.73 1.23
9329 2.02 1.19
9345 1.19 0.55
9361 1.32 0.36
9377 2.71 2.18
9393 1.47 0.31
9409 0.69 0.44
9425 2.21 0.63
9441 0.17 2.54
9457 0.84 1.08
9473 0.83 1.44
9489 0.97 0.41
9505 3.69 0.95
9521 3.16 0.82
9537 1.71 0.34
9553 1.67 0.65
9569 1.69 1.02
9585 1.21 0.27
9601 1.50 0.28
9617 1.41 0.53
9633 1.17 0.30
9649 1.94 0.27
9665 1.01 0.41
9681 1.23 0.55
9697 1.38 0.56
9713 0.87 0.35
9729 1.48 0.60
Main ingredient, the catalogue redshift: 2.68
